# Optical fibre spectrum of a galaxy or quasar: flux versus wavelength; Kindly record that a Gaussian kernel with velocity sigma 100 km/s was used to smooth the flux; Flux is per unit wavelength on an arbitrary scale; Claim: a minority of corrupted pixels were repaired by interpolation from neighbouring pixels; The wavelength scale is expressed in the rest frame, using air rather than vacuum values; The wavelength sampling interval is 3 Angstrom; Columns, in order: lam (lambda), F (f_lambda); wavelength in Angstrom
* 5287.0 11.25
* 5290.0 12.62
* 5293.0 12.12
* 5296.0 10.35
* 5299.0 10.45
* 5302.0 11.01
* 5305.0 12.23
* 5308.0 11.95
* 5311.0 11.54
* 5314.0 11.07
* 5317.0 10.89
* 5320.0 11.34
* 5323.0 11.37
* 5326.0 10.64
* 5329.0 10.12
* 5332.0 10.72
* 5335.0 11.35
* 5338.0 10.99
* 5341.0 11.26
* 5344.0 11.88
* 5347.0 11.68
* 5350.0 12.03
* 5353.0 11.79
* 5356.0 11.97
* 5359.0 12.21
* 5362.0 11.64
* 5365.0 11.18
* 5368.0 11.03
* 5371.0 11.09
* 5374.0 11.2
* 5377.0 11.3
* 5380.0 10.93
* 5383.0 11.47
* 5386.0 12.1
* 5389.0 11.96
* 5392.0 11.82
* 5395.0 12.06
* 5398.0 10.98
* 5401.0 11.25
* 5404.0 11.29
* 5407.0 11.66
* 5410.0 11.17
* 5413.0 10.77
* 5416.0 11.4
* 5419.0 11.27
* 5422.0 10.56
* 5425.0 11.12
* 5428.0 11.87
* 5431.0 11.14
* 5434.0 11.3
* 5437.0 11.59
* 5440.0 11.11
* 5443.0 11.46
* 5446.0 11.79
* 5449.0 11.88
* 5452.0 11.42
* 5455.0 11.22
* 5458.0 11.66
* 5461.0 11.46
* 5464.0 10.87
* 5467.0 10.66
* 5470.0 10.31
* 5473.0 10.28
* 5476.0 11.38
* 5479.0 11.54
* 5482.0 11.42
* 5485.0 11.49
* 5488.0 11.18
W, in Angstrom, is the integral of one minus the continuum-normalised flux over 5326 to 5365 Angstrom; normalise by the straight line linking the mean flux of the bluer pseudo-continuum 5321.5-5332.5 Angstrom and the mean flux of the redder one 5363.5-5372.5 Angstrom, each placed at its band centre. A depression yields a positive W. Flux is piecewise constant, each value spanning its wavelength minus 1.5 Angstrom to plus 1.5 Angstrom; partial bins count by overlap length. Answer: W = -1.9 Angstrom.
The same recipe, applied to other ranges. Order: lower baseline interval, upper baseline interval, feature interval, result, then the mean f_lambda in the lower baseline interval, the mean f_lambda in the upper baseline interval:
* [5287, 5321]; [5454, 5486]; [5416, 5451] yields -0.6 Angstrom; 11.4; 11.1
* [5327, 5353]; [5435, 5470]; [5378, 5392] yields -0.4 Angstrom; 11.3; 11.3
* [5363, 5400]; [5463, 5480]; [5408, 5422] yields 0.1 Angstrom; 11.4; 10.8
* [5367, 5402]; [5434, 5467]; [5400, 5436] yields 0.6 Angstrom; 11.4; 11.4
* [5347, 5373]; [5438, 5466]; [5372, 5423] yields 0.7 Angstrom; 11.6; 11.4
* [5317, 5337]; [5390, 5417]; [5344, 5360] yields -1.2 Angstrom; 10.9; 11.4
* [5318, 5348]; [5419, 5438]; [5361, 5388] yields -0.4 Angstrom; 11.1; 11.3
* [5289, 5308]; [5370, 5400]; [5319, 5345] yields 1.0 Angstrom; 11.5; 11.5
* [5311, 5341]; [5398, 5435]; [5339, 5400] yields -2.6 Angstrom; 11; 11.2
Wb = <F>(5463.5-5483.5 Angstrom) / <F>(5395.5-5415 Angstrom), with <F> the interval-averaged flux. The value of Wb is 0.97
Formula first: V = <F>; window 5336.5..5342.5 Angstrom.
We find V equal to 11.1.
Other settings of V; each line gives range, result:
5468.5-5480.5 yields 10.9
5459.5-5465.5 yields 11.2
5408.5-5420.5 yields 11.2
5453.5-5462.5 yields 11.4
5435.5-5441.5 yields 11.3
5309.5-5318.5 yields 11.2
